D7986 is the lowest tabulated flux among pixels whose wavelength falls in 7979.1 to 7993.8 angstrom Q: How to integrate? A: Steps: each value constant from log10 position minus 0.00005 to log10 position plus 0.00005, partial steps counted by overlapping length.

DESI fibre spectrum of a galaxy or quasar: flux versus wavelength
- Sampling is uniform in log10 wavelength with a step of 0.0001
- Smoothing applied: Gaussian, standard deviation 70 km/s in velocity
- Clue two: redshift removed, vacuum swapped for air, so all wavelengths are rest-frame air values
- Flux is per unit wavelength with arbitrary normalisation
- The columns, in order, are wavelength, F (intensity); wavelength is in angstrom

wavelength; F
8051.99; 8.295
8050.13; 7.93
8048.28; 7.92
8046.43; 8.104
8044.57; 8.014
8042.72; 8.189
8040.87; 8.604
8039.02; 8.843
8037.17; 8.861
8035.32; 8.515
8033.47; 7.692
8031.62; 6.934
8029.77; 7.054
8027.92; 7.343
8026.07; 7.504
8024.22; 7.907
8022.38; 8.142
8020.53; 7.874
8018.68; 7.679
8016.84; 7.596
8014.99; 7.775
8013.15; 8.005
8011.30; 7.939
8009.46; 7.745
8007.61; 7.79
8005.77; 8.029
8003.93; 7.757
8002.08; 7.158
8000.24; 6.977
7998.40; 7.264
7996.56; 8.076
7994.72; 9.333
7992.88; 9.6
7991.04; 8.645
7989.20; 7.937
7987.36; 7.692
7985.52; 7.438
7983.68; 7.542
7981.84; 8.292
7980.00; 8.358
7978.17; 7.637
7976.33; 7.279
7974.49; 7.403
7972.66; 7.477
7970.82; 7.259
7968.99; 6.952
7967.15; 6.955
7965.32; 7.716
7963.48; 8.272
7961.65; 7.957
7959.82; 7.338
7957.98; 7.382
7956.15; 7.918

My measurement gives 7.438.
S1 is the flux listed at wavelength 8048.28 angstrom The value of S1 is 7.92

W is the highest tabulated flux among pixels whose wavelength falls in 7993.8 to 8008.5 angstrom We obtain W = 9.333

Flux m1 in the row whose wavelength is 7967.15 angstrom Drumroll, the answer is 6.955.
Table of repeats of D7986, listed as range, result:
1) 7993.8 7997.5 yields 8.076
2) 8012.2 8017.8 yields 7.596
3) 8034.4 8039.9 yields 8.515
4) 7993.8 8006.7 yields 6.977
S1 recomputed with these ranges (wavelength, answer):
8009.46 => 7.745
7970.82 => 7.259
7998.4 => 7.264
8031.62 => 6.934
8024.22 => 7.907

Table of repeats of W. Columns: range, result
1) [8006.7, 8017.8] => 8.005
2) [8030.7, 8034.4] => 7.692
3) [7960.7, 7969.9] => 8.272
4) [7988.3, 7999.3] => 9.6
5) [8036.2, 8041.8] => 8.861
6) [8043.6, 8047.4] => 8.104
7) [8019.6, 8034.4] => 8.142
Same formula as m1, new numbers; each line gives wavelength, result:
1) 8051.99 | 8.295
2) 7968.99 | 6.952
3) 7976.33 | 7.279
